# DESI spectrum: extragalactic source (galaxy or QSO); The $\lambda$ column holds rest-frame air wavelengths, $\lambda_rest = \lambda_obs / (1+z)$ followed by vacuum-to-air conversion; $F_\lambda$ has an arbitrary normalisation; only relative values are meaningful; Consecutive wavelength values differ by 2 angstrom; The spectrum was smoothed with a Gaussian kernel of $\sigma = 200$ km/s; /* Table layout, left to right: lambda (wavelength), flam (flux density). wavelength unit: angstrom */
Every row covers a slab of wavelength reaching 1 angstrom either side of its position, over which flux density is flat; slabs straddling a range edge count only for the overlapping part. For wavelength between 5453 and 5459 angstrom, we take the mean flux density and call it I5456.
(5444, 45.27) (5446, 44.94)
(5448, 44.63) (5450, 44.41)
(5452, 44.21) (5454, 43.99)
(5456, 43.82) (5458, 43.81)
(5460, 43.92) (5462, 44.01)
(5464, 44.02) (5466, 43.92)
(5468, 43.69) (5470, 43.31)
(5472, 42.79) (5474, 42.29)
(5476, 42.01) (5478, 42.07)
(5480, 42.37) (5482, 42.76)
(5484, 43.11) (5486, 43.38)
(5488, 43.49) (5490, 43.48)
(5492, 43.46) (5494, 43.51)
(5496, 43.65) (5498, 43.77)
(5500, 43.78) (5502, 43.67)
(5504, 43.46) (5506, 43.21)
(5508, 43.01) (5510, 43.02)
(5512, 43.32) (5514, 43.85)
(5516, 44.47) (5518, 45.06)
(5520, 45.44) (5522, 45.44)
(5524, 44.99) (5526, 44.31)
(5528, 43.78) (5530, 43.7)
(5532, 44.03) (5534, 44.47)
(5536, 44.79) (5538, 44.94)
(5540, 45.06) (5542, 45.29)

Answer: 43.9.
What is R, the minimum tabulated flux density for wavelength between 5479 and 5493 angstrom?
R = 42.37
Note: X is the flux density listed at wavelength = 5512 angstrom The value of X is 43.32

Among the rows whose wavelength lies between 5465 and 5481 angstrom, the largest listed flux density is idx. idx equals 43.92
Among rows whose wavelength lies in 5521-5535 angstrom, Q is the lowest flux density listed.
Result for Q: 43.7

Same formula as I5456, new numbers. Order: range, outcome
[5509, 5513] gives 43.2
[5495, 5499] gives 43.7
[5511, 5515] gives 43.6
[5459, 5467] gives 44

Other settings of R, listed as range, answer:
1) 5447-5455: 43.99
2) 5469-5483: 42.01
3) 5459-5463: 43.92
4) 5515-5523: 44.47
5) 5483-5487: 43.11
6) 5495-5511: 43.01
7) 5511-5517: 43.32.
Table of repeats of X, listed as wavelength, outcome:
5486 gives 43.38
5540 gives 45.06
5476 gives 42.01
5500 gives 43.78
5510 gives 43.02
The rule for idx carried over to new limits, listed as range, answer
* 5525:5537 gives 44.79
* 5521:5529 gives 45.44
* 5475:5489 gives 43.49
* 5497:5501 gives 43.78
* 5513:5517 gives 44.47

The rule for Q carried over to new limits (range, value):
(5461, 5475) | 42.29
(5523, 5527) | 44.31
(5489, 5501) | 43.46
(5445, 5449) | 44.63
